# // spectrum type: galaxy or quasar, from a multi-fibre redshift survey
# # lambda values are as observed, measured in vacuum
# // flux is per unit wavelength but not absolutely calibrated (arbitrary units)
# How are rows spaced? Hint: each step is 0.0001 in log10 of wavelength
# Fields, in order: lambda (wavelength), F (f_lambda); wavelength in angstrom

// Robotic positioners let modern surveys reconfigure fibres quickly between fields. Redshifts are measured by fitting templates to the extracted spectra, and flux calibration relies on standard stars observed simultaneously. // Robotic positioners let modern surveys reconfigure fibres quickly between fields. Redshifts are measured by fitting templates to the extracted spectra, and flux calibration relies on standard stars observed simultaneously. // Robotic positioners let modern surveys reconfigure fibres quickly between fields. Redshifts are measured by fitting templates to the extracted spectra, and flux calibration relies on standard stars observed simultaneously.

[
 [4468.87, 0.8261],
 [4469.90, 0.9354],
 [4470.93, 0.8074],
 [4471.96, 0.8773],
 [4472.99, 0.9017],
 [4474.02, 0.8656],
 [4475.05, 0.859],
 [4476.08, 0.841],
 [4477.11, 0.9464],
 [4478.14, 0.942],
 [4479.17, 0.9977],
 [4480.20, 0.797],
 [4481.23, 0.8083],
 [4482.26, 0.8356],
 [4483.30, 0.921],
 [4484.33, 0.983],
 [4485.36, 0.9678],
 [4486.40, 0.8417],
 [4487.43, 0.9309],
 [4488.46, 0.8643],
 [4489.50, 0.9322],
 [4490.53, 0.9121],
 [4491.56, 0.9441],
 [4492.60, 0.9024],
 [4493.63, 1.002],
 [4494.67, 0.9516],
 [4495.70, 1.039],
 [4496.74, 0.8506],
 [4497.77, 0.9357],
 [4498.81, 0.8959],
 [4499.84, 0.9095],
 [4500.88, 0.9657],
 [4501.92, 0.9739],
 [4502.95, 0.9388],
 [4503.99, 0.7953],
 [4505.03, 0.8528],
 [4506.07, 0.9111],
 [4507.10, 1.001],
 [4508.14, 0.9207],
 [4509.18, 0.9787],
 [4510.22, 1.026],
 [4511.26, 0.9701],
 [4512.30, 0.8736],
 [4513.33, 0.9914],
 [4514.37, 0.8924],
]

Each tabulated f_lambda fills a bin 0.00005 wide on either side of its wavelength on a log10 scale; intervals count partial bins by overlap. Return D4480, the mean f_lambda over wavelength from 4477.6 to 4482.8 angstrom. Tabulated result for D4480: 0.877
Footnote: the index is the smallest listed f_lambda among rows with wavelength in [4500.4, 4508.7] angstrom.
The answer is 0.7953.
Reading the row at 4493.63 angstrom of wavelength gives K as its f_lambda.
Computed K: 1.002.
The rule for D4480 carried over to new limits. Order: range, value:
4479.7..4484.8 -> 0.868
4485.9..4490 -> 0.892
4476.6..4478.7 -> 0.946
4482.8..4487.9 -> 0.929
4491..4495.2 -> 0.951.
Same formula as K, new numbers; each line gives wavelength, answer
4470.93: 0.8074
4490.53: 0.9121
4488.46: 0.8643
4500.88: 0.9657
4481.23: 0.8083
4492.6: 0.9024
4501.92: 0.9739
